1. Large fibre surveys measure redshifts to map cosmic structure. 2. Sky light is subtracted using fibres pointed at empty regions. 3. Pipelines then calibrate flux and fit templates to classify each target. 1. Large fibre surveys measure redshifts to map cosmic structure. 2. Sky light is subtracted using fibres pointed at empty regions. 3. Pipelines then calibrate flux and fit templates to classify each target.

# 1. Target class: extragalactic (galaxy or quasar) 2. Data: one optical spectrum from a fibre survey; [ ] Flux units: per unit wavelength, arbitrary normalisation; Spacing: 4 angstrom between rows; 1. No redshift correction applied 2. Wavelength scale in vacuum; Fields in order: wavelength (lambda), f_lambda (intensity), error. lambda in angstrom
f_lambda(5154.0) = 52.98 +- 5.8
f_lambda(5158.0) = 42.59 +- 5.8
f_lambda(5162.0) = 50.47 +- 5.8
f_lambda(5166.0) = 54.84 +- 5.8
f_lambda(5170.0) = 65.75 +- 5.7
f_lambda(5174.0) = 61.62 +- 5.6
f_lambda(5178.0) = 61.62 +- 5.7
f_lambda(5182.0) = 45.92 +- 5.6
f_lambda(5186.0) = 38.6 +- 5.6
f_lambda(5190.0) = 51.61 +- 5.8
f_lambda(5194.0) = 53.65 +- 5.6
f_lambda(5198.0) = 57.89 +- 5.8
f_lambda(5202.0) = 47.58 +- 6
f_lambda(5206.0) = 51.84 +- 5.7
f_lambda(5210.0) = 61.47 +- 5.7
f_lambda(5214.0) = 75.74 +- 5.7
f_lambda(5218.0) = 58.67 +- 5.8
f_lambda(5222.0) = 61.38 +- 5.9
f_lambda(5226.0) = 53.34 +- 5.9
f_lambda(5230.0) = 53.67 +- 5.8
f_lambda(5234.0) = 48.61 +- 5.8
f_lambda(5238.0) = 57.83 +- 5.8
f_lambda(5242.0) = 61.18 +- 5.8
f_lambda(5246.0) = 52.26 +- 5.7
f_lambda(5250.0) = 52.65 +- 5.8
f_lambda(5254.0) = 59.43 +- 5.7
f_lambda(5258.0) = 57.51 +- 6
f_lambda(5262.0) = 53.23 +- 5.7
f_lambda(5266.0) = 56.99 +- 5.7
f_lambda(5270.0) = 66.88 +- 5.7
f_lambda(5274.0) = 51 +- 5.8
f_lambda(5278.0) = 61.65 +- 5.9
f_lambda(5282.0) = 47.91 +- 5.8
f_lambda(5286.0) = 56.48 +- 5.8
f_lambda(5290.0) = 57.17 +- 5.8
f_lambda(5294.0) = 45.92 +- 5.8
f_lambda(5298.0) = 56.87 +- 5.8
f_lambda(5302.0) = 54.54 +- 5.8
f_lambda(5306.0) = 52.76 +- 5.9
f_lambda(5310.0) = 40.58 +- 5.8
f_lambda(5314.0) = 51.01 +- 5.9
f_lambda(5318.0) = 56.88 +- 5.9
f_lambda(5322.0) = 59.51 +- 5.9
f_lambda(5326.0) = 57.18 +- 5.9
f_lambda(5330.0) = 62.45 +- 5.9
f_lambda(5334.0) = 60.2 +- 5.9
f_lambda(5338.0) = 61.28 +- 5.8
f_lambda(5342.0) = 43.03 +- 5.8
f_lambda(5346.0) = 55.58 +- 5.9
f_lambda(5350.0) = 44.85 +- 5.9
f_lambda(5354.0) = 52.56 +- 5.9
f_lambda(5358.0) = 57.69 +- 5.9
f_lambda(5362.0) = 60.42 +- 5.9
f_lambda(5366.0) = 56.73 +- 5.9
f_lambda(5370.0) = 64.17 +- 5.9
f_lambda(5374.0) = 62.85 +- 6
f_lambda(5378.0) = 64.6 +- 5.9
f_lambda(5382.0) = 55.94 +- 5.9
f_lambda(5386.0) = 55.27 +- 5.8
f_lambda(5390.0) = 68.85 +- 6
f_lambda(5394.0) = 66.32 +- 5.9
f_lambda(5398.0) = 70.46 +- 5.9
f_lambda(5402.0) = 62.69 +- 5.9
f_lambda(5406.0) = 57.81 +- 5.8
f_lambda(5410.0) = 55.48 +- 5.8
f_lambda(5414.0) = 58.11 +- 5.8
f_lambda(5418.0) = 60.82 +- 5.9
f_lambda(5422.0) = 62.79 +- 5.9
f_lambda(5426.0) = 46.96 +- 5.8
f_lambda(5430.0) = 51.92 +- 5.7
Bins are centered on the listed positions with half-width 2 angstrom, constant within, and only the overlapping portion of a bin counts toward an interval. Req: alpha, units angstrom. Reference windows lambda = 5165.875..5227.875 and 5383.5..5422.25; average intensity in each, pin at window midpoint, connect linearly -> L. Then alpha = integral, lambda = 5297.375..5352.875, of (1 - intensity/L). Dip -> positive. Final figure 5.4 angstrom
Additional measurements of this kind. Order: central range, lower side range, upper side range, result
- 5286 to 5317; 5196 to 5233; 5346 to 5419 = 3.65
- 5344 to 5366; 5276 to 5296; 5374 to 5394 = 1.87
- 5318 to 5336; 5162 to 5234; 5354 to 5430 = -0.28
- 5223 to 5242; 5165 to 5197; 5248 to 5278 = 0.50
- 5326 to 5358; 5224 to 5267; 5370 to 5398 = 3.12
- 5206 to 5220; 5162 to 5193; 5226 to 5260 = -2.22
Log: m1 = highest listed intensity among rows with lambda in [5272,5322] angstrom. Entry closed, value 61.65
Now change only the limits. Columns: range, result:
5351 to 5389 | 64.6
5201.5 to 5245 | 75.74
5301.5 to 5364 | 62.45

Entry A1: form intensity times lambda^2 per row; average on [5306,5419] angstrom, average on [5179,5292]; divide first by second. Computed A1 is 1.09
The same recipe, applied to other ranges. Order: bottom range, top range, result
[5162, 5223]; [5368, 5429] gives 1.17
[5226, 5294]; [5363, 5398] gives 1.17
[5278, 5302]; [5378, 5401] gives 1.23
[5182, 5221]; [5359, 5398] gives 1.21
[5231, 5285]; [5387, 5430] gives 1.14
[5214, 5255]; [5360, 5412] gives 1.15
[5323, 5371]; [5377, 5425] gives 1.11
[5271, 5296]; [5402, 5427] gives 1.13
